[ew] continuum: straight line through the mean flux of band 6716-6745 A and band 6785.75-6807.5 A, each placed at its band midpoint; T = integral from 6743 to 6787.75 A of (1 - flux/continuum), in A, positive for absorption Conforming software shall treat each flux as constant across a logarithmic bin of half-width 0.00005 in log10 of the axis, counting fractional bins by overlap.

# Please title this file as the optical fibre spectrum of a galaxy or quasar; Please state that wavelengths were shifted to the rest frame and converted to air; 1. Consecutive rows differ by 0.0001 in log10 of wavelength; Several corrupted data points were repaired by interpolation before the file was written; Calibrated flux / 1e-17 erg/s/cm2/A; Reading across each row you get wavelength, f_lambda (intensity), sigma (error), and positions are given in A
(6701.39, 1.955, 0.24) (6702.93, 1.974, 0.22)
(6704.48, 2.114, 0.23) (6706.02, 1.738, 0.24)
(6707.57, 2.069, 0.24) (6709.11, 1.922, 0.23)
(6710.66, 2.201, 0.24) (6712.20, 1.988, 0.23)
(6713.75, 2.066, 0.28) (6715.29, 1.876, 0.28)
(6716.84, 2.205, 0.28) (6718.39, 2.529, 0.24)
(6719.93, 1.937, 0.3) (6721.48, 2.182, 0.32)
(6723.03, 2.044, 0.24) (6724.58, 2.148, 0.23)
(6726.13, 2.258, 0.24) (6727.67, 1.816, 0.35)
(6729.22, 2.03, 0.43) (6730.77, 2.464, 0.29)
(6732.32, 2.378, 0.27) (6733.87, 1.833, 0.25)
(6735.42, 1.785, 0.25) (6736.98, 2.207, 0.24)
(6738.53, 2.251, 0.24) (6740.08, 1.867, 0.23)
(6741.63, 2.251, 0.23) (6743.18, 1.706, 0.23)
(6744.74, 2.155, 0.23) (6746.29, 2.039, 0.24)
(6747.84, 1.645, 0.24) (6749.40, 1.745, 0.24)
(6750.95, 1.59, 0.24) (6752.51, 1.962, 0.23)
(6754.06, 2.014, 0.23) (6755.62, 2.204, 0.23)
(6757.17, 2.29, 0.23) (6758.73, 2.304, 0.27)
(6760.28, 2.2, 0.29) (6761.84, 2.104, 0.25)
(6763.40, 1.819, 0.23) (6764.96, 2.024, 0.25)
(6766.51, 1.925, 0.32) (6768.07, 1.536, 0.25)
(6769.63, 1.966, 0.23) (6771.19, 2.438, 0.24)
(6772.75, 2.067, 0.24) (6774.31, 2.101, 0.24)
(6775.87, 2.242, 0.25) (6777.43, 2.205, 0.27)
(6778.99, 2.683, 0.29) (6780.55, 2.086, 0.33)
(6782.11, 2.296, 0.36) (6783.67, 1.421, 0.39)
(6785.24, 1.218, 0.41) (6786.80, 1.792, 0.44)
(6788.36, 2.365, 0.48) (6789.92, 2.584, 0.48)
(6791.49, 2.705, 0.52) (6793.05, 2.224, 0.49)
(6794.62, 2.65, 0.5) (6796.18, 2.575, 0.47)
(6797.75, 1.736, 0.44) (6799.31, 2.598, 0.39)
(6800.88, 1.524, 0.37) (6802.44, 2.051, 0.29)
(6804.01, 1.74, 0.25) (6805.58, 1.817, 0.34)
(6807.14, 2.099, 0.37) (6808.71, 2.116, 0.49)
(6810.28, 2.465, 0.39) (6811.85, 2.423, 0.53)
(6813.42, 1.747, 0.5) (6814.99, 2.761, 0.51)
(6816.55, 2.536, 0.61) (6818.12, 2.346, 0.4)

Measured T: 2.9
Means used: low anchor 2.11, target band 2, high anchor 2.17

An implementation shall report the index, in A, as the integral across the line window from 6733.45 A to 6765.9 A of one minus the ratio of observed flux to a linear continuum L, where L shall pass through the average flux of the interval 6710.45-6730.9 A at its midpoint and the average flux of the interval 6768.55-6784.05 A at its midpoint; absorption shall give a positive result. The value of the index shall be 2.05 A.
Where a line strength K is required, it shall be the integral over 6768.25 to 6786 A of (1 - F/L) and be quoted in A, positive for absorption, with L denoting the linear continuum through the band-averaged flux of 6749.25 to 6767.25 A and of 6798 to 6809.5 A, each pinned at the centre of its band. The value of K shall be -0.4 A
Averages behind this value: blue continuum 2.03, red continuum 1.98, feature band 2.05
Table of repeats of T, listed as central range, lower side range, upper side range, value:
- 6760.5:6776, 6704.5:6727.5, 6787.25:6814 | 1.0 A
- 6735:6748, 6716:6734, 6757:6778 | 0.7 A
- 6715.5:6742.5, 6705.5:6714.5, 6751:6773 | -1.4 A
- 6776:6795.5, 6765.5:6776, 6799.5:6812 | -1.5 A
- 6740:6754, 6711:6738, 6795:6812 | 1.4 A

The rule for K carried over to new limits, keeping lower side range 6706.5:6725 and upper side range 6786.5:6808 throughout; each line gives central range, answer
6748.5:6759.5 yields 0.63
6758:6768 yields 0.56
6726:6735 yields 0.00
